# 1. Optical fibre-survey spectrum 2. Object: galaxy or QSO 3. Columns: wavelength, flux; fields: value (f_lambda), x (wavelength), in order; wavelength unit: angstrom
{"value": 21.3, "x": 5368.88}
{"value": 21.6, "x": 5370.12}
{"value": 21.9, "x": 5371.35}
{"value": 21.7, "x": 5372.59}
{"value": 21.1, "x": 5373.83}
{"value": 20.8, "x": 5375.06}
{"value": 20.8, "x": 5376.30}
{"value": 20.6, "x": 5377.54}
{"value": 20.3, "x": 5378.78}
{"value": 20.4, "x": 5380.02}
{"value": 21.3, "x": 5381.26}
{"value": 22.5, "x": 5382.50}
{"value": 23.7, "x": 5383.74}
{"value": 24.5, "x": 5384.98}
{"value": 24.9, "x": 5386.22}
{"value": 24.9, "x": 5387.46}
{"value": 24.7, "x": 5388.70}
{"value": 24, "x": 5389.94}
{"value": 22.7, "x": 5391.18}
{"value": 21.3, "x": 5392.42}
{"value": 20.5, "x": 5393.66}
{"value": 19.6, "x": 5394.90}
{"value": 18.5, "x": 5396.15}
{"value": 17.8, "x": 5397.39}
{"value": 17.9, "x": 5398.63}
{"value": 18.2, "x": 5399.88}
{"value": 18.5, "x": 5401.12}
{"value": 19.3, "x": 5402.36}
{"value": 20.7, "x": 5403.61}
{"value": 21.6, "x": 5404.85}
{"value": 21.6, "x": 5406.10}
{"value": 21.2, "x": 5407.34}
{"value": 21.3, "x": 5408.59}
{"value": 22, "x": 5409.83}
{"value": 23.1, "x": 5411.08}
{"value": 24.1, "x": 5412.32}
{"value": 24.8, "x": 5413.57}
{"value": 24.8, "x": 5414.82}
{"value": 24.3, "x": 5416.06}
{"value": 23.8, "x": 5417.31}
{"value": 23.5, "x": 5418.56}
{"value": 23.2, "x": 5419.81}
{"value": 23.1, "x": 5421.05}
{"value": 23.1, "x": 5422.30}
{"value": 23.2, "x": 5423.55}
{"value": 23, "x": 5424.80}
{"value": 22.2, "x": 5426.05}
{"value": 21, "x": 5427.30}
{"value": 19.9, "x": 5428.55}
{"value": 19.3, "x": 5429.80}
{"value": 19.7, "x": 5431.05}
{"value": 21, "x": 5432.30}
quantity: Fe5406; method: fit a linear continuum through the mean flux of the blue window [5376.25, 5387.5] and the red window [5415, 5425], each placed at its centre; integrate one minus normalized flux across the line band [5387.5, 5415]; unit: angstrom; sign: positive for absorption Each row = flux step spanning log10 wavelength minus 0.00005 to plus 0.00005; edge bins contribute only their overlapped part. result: 1.9 angstrom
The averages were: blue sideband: 22.3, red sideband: 23.5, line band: 21.3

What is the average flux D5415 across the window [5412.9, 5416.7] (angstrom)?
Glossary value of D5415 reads 24.6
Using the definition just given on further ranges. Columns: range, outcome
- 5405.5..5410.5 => 21.5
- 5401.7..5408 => 20.9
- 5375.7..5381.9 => 20.7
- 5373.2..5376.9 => 20.9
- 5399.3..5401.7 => 18.4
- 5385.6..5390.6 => 24.6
